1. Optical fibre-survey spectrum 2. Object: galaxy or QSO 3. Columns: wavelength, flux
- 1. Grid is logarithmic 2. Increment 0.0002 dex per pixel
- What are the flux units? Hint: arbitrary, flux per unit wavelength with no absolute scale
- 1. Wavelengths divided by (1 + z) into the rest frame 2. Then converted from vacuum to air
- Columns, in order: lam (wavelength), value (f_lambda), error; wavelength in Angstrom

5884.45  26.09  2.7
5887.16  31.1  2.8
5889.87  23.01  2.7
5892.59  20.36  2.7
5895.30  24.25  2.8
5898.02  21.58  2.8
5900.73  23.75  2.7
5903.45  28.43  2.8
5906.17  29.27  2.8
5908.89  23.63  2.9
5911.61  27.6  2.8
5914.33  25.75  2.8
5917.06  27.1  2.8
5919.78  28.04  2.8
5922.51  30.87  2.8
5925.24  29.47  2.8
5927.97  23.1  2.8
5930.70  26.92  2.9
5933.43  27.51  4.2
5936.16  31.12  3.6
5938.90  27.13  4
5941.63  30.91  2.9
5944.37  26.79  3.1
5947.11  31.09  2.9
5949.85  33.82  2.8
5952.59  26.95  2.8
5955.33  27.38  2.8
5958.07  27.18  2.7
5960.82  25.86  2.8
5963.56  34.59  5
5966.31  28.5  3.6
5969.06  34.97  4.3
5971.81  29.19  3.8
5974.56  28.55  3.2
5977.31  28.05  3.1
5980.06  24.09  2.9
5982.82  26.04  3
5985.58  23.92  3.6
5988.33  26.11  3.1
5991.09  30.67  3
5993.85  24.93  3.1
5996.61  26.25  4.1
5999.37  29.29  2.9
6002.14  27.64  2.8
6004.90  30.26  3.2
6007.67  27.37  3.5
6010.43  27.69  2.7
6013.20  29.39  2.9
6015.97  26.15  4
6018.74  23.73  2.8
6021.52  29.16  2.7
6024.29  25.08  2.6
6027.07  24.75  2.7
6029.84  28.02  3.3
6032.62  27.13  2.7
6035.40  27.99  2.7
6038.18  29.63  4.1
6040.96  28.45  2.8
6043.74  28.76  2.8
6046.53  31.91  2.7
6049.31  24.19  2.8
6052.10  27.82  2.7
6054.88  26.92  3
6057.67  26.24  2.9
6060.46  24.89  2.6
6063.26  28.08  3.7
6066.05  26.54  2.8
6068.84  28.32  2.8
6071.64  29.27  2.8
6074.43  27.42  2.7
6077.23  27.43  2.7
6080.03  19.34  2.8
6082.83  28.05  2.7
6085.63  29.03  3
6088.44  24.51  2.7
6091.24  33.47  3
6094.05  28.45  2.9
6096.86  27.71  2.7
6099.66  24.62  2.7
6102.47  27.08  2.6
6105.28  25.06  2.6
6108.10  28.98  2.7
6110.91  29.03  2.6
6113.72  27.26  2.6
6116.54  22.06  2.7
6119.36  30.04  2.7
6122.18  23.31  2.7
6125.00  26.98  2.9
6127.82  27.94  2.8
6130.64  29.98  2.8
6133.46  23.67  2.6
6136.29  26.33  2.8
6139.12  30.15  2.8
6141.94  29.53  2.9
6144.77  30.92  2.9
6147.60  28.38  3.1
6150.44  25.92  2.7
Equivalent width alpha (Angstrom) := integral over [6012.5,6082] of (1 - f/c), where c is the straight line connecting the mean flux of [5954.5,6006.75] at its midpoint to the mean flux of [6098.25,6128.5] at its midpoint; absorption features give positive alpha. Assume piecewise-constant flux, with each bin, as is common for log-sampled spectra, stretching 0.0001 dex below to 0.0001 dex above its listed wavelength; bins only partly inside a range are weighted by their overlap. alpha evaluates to 0.7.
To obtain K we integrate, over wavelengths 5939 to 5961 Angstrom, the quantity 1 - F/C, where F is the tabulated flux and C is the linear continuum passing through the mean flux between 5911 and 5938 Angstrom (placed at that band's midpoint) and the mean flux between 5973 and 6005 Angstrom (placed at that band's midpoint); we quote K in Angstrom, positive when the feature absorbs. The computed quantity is -1.1 Angstrom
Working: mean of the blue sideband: 27.7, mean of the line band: 28.8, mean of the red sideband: 27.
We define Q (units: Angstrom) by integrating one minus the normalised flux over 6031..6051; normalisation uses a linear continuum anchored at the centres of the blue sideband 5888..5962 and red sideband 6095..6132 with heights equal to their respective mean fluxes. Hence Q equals -1.0 Angstrom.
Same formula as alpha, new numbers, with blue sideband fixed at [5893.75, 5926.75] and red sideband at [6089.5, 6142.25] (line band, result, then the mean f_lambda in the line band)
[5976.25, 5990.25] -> 0.6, 25.8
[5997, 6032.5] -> -0.4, 27.3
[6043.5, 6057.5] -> -0.3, 27.7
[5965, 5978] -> -1.5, 30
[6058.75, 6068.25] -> 0.2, 26.6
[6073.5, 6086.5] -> 0.6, 26.1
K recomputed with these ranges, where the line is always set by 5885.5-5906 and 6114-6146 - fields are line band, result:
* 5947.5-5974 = -4.4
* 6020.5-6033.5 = -0.2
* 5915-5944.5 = -3.3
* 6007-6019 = -0.5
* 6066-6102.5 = -0.5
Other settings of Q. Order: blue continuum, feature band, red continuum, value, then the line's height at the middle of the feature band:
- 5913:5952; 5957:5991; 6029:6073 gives 0.07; 28.2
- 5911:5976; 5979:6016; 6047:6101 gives 1.15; 28.1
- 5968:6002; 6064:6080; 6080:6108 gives 0.11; 27.3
